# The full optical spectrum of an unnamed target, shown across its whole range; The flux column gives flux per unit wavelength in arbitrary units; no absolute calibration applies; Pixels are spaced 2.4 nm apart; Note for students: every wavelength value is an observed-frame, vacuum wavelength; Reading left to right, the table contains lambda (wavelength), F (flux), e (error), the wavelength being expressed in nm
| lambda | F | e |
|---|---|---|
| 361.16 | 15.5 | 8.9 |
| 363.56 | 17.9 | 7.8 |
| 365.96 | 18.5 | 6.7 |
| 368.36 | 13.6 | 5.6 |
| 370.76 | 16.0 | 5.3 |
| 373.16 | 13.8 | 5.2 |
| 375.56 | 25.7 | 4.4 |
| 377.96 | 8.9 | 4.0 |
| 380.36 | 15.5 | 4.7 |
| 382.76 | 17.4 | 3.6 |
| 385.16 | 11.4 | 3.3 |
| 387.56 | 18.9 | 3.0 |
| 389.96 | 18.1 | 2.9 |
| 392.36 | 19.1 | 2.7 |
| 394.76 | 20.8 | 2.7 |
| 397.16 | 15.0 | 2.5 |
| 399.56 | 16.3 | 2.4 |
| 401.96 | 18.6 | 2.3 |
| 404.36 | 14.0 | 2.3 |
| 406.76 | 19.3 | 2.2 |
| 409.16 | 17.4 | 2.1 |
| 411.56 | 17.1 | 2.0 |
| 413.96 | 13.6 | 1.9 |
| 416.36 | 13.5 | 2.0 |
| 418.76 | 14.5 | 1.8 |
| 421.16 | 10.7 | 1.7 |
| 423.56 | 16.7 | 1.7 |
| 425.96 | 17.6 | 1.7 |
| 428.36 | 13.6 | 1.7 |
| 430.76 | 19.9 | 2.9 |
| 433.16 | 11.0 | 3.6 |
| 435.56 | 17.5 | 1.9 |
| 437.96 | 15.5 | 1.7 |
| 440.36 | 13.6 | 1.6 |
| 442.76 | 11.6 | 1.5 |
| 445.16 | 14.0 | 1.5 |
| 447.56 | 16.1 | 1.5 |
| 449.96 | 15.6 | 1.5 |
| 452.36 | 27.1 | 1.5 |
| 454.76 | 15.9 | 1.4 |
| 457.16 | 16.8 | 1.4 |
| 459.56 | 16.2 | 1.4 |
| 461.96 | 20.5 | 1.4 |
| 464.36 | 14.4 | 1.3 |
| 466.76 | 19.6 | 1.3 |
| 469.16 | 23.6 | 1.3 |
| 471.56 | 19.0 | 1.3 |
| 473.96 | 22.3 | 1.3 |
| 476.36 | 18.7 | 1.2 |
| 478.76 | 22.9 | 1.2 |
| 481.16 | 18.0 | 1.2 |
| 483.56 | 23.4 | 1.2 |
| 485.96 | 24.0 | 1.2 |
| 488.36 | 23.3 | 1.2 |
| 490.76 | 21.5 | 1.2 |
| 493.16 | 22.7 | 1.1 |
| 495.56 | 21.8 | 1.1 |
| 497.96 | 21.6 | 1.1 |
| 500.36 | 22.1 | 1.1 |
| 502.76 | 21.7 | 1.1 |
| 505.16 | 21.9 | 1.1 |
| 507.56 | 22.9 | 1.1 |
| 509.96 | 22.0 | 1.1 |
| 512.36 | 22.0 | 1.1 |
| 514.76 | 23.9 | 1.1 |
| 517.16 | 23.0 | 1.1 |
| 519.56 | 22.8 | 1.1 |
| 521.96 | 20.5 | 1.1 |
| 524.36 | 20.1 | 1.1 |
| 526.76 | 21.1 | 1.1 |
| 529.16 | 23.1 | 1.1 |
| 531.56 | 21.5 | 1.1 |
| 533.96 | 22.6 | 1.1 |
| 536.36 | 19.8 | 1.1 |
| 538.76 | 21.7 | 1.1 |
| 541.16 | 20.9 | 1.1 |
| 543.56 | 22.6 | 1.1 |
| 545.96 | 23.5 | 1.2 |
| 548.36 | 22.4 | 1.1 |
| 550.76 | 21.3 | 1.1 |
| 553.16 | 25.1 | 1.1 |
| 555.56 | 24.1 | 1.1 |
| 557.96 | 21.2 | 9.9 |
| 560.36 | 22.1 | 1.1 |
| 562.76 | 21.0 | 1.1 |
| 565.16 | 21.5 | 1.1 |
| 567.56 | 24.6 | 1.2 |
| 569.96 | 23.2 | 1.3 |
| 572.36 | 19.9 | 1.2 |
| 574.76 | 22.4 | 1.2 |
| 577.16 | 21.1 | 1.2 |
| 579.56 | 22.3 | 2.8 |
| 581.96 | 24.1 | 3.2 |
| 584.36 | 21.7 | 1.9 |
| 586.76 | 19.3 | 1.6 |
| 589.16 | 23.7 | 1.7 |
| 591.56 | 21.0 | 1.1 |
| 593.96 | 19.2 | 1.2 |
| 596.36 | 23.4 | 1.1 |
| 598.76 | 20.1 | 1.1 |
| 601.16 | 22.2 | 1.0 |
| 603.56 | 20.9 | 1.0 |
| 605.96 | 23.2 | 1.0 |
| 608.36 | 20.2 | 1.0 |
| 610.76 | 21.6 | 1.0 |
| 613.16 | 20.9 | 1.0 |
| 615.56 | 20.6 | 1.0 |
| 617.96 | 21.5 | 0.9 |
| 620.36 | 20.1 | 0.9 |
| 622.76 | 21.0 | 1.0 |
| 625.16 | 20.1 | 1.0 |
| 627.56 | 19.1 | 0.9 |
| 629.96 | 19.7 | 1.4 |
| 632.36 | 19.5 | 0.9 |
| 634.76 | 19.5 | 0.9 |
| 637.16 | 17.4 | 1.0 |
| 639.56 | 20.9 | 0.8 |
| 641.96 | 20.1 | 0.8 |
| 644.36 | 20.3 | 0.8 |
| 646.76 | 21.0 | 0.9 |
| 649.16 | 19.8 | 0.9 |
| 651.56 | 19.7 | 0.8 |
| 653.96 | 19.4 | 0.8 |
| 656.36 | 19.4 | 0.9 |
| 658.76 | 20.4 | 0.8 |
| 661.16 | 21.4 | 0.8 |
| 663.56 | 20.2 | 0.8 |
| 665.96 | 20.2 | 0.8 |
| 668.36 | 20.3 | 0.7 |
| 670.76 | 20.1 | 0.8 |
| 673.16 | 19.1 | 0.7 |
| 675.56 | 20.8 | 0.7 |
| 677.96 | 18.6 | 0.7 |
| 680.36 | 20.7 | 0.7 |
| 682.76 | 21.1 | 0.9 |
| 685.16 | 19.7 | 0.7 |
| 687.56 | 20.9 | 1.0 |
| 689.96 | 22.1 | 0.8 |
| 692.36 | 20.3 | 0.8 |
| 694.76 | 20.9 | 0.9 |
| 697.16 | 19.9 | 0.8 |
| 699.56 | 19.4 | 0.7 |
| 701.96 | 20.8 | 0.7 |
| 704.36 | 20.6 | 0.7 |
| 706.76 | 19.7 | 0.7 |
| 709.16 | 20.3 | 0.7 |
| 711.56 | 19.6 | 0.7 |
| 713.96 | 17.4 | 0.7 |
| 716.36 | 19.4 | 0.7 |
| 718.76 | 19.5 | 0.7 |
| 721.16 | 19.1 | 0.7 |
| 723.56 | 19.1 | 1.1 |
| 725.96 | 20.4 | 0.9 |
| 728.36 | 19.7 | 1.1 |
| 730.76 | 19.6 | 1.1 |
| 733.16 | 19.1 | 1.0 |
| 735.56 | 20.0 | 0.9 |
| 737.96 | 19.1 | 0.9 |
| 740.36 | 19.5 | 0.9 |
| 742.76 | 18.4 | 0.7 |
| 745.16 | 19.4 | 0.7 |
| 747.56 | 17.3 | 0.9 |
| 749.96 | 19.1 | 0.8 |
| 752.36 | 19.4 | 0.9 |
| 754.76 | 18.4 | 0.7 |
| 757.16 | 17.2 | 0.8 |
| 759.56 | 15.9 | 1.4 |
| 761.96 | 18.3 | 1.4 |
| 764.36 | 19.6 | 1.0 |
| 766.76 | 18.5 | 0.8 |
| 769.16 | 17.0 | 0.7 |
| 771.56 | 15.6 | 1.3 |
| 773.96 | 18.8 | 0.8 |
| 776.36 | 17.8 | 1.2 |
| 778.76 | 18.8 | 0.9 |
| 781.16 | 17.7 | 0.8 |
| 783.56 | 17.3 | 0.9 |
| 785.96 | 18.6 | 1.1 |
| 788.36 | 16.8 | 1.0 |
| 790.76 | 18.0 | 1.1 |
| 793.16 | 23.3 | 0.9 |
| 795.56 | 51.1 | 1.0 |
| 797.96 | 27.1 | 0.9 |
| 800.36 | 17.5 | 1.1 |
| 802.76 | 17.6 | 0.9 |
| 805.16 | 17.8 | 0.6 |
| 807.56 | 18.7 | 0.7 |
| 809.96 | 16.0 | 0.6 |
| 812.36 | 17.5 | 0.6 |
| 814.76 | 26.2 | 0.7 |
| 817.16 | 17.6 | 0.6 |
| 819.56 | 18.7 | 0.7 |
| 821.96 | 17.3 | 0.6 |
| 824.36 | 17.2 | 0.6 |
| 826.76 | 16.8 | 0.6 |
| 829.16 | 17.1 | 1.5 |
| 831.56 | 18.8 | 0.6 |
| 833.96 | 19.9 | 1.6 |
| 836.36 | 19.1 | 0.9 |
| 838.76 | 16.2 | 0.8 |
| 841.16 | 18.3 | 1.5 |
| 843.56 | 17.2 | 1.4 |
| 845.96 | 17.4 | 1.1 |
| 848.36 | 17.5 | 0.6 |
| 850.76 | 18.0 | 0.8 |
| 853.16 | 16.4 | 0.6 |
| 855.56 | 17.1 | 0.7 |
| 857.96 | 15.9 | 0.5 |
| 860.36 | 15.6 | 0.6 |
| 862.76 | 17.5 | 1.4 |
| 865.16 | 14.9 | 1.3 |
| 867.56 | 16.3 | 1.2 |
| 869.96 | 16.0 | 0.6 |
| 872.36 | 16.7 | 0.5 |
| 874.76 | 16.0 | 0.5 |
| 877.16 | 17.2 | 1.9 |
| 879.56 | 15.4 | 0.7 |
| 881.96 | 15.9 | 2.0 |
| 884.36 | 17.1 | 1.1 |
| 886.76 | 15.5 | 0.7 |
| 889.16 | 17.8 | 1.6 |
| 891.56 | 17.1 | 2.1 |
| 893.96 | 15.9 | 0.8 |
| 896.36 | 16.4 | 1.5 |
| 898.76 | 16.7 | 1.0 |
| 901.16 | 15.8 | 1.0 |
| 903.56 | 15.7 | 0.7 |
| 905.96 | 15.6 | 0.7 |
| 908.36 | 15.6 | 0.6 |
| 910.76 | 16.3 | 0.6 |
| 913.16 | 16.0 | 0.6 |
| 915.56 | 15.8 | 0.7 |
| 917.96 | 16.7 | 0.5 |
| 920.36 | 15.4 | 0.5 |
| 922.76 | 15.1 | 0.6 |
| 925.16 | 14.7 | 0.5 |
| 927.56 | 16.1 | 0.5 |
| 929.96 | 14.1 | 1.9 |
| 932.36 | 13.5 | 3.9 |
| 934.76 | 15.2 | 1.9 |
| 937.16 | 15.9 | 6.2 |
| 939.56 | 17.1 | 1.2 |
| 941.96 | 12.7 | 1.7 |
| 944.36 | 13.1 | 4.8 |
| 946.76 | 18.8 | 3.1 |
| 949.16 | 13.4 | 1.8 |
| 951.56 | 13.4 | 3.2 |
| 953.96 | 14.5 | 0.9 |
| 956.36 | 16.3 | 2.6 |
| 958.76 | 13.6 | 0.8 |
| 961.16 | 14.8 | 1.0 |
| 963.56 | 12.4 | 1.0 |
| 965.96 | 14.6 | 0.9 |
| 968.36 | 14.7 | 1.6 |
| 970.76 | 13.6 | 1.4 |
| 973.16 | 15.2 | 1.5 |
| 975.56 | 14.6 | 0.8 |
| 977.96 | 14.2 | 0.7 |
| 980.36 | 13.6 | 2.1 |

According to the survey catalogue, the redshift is 0.21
